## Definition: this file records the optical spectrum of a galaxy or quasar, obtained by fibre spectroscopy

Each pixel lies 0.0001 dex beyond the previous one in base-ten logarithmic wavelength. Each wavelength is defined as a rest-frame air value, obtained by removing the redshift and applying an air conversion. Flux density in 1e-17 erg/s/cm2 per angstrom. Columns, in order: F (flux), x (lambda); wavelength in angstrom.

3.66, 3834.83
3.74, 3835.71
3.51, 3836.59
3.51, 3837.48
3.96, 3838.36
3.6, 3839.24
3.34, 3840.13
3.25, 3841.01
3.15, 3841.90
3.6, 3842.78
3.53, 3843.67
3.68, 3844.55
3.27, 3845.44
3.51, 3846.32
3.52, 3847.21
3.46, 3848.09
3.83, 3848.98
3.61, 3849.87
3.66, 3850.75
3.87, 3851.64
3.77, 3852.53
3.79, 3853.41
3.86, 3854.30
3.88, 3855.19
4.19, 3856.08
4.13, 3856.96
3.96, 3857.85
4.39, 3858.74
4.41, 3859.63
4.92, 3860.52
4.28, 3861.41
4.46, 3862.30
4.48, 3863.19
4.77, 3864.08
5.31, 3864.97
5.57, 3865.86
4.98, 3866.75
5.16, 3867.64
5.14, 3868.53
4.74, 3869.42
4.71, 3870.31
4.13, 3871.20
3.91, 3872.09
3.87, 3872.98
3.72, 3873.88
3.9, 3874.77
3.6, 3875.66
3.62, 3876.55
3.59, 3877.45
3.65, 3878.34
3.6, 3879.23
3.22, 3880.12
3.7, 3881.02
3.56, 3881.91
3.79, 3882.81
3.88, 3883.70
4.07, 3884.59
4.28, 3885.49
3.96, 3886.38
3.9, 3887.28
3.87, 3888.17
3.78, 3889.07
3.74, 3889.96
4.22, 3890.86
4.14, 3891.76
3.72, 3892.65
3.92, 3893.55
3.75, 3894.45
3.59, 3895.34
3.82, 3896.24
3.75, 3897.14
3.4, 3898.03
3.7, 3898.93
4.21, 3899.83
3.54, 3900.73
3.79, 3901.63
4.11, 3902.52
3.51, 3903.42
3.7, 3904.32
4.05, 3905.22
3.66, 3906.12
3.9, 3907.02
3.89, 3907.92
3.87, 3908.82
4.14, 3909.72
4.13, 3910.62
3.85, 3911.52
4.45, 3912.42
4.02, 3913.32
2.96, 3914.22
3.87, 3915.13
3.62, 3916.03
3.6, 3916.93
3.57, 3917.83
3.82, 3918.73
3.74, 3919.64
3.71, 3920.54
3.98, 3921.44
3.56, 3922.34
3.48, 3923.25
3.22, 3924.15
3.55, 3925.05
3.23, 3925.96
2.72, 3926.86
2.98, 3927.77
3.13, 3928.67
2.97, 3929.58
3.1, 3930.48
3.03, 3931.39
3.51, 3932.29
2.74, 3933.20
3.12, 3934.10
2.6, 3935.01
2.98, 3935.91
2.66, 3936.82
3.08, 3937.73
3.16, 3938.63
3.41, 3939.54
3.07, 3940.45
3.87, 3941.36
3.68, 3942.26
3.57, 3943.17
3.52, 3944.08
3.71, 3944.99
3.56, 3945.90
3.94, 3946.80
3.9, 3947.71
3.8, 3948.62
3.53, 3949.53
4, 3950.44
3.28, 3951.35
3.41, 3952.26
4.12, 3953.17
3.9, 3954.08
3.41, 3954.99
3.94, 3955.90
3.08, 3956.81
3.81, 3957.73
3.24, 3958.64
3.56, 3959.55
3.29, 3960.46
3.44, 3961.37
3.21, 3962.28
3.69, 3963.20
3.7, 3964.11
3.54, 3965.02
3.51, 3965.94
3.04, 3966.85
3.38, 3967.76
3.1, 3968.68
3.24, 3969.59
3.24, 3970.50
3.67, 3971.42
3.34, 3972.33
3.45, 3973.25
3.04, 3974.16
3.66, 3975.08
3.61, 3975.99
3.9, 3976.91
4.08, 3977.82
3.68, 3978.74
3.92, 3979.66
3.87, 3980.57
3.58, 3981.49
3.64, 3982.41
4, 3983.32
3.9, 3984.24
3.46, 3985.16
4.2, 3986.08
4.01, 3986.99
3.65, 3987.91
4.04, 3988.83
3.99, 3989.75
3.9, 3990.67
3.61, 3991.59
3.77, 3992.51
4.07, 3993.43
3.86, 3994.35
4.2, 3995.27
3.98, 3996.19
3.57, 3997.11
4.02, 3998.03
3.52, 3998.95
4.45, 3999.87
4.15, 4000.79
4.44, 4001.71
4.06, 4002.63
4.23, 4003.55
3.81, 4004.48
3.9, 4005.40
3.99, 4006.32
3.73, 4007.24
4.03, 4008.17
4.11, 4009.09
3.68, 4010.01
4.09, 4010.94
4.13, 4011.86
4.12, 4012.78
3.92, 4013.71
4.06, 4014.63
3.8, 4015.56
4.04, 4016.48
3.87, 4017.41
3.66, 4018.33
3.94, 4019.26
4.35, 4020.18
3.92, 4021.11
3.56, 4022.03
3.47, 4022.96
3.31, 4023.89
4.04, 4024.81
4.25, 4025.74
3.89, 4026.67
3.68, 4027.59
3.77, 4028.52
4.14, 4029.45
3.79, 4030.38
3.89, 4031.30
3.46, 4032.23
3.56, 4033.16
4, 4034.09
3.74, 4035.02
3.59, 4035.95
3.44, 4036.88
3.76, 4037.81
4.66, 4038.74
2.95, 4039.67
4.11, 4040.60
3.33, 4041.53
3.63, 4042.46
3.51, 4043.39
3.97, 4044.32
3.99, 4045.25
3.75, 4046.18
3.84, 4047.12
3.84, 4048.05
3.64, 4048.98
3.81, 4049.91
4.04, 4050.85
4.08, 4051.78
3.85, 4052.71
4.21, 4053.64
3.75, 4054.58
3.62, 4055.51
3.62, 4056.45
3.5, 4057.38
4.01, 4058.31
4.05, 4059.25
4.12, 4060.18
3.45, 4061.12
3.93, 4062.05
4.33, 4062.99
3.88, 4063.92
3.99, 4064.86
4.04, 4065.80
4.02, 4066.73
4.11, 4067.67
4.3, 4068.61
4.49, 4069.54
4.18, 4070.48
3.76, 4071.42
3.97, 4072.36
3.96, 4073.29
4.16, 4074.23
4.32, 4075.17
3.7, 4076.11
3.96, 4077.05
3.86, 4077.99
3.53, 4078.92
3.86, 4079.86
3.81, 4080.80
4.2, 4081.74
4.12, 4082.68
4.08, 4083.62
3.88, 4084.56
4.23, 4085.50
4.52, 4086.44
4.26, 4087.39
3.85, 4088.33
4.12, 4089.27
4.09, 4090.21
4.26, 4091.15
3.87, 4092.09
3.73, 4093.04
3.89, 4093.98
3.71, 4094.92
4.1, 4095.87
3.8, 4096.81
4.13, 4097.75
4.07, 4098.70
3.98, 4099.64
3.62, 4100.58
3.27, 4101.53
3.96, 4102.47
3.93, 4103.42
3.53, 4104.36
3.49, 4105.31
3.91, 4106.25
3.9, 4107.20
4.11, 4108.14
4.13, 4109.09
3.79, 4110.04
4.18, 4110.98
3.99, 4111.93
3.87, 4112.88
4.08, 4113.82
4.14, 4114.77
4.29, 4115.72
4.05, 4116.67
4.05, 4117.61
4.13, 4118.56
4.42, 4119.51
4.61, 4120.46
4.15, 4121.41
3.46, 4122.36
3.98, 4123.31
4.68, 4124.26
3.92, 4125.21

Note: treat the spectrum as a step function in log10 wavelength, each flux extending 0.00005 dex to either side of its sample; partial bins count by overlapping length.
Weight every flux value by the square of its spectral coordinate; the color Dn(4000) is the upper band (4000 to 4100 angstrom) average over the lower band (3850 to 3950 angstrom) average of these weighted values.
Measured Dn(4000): 1.1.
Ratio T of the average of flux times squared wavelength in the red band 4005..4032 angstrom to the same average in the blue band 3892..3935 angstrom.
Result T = 1.1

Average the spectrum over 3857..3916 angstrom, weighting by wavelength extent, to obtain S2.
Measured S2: 4.03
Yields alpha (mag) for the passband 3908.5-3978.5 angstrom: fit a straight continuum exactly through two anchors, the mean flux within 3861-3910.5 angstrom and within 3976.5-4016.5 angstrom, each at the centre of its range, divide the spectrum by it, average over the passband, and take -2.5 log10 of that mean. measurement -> 0.143 mag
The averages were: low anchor 4.02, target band 3.49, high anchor 3.93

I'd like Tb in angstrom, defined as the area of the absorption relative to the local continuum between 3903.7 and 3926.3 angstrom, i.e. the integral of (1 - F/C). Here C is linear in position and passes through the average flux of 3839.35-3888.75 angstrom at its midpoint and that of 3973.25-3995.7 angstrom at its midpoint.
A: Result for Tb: 1.0 angstrom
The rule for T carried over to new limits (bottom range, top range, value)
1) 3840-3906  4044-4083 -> 1.10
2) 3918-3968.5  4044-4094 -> 1.24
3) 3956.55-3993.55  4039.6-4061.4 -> 1.09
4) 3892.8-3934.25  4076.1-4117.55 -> 1.20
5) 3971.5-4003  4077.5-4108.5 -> 1.08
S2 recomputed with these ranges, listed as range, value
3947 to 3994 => 3.64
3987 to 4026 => 3.93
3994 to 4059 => 3.87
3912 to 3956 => 3.46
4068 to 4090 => 4.05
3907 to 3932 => 3.57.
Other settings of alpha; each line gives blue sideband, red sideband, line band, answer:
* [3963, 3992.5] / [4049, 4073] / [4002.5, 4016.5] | -0.06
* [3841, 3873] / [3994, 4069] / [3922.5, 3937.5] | 0.30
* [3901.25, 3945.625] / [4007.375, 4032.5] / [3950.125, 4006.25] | 0.00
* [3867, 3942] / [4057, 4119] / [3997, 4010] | -0.04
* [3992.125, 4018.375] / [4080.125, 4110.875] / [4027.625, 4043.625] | 0.07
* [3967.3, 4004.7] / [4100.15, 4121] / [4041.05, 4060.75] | 0.02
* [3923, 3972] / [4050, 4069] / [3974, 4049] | -0.05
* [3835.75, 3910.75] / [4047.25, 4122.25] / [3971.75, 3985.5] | 0.08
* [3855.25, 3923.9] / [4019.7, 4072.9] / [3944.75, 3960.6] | 0.08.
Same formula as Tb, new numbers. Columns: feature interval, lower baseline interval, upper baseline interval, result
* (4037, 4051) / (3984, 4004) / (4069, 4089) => 0.8 angstrom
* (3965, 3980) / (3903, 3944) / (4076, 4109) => 0.5 angstrom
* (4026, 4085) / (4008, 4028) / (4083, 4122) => 1.0 angstrom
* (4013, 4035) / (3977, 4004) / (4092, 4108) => 0.3 angstrom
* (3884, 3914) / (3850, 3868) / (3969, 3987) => 1.8 angstrom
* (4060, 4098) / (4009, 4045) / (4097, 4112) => -1.6 angstrom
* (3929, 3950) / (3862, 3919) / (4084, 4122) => 3.5 angstrom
